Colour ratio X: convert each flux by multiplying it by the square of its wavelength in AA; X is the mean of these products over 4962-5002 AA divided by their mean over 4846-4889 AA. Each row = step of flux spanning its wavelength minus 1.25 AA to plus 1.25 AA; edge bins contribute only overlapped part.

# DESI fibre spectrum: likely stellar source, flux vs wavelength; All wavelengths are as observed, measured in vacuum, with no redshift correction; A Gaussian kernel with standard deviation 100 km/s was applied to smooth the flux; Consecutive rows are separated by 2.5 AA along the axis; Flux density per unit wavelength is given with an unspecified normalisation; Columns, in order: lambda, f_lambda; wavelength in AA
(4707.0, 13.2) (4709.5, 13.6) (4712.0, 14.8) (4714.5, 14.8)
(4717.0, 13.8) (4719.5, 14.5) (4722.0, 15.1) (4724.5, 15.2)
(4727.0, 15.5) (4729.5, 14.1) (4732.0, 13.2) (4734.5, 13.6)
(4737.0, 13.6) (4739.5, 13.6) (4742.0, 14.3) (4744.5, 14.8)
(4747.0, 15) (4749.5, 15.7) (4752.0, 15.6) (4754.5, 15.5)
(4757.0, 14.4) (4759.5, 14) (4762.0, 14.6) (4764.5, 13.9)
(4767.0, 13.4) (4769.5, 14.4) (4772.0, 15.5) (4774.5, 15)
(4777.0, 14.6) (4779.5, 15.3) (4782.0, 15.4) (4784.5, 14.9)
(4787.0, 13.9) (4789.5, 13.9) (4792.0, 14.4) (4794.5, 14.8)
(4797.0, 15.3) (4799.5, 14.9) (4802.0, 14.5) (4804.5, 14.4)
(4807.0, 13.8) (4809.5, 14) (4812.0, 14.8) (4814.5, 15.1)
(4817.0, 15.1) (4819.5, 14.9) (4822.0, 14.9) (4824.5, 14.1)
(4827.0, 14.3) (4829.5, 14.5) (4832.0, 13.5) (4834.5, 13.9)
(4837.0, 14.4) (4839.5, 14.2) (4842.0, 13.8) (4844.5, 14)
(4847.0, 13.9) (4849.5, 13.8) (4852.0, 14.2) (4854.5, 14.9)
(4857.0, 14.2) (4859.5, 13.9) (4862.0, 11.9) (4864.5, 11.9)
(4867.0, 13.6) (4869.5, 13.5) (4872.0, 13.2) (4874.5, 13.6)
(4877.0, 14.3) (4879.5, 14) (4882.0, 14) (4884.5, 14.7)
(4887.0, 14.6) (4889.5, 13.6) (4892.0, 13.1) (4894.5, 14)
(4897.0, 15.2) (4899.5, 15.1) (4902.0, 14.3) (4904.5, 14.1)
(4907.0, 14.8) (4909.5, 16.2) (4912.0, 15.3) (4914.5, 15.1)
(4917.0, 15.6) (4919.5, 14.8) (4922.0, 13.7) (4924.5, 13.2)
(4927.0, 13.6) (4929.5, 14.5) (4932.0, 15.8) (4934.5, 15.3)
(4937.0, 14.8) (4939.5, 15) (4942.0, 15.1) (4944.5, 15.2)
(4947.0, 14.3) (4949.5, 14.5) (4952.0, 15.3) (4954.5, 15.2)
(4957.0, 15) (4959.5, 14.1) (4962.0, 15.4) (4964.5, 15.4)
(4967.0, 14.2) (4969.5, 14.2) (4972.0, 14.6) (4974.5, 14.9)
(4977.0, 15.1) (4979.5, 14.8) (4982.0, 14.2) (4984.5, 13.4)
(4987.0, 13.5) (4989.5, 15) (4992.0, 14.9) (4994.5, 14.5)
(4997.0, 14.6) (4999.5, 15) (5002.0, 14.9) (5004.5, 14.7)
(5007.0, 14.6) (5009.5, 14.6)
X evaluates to 1.11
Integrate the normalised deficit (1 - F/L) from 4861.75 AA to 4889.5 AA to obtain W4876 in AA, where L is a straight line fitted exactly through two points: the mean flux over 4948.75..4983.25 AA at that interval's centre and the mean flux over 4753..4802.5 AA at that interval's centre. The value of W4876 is 2.03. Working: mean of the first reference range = 14.6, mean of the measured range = 13.6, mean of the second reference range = 14.8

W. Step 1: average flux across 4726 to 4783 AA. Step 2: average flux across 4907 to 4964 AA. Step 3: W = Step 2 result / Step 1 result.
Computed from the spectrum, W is 1.0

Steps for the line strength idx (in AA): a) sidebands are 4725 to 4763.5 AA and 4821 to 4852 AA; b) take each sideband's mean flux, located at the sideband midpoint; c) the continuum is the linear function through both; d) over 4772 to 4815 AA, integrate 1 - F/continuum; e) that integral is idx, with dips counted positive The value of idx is -1.1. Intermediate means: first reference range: 14.5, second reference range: 14.1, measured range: 14.7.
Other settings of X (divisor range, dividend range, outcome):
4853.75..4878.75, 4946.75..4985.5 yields 1.13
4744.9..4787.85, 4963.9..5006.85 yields 1.08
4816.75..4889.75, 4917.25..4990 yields 1.09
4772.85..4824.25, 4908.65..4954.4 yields 1.07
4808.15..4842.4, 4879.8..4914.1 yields 1.04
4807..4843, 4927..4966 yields 1.09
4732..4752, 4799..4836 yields 1.04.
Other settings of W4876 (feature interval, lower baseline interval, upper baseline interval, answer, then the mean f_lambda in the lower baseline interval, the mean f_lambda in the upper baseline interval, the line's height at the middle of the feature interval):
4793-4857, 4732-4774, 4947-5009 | 0.6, 14.5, 14.7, 14.5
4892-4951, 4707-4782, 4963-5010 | -0.6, 14.5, 14.6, 14.6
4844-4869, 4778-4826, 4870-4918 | 1.6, 14.7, 14.4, 14.5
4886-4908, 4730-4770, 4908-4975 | 0.6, 14.3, 14.8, 14.7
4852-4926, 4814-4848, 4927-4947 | 2.6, 14.3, 15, 14.7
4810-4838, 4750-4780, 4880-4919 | 0.3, 14.7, 14.6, 14.7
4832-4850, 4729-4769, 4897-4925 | 0.8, 14.3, 14.8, 14.6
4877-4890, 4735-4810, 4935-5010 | 0.4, 14.6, 14.7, 14.6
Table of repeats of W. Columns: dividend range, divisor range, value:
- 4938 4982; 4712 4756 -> 1.02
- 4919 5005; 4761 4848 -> 1.01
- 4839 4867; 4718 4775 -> 0.94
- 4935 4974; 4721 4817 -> 1.02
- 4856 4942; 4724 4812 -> 0.98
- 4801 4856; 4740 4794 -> 0.98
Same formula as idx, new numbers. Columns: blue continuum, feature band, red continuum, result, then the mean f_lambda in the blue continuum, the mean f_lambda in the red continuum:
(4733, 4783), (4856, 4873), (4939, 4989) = 1.7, 14.6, 14.7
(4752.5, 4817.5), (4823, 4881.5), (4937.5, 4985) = 3.4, 14.6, 14.8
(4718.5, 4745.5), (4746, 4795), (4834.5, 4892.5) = -1.9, 14.3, 13.8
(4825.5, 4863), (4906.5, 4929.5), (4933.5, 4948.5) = 0.0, 14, 14.9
